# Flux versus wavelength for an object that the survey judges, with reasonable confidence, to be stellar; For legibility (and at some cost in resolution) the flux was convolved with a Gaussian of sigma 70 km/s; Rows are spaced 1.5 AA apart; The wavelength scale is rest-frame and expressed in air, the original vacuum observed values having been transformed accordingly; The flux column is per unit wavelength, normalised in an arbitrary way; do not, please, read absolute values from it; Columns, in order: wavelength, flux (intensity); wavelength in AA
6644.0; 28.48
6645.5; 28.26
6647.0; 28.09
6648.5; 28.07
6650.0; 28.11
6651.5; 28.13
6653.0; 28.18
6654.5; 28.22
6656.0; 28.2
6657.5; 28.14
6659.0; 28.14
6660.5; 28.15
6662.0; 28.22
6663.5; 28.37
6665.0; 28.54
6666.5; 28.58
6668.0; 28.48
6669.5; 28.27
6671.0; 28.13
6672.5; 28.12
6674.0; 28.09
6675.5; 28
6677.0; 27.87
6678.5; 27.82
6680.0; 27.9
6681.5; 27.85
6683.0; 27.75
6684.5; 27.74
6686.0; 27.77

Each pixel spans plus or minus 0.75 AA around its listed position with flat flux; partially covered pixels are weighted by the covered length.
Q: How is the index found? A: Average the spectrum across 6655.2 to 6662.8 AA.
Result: 28.2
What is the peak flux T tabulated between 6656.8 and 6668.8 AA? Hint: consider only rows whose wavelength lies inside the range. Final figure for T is 28.58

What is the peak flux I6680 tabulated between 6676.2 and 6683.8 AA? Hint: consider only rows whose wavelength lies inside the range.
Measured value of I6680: 27.9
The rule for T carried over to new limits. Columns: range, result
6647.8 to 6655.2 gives 28.22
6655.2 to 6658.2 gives 28.2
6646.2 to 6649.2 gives 28.09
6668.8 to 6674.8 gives 28.27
